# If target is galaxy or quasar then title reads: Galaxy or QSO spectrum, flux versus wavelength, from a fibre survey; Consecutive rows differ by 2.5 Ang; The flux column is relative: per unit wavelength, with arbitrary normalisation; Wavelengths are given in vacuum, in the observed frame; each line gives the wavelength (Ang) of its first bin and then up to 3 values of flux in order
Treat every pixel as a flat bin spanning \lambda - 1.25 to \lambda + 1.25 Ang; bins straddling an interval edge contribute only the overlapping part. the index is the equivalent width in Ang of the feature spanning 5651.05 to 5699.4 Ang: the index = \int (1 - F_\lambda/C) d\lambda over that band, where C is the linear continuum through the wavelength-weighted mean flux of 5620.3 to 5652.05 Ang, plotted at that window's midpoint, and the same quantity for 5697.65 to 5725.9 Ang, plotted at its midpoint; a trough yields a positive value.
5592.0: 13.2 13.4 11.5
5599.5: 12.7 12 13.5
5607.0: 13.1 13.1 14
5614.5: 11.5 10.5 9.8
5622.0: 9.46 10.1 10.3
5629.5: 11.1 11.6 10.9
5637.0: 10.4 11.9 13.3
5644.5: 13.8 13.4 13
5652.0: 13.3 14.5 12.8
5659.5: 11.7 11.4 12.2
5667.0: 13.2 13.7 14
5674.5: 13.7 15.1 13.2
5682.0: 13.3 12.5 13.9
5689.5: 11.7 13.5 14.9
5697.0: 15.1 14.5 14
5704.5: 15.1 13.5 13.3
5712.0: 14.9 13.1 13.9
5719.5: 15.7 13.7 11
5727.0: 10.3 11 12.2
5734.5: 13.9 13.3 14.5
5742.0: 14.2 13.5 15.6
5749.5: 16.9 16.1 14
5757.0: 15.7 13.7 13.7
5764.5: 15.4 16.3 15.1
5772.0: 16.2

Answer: -2.2 Ang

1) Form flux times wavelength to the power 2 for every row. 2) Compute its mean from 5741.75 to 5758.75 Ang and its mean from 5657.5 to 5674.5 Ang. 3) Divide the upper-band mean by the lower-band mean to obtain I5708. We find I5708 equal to 1.22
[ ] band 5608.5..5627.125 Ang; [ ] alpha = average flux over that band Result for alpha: 11.1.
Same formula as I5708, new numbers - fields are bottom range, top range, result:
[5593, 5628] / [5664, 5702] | 1.19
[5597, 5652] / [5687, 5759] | 1.21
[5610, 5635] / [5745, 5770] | 1.45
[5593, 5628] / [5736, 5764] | 1.31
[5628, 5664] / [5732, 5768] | 1.23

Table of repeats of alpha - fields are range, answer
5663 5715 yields 13.7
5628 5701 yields 13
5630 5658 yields 12.6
